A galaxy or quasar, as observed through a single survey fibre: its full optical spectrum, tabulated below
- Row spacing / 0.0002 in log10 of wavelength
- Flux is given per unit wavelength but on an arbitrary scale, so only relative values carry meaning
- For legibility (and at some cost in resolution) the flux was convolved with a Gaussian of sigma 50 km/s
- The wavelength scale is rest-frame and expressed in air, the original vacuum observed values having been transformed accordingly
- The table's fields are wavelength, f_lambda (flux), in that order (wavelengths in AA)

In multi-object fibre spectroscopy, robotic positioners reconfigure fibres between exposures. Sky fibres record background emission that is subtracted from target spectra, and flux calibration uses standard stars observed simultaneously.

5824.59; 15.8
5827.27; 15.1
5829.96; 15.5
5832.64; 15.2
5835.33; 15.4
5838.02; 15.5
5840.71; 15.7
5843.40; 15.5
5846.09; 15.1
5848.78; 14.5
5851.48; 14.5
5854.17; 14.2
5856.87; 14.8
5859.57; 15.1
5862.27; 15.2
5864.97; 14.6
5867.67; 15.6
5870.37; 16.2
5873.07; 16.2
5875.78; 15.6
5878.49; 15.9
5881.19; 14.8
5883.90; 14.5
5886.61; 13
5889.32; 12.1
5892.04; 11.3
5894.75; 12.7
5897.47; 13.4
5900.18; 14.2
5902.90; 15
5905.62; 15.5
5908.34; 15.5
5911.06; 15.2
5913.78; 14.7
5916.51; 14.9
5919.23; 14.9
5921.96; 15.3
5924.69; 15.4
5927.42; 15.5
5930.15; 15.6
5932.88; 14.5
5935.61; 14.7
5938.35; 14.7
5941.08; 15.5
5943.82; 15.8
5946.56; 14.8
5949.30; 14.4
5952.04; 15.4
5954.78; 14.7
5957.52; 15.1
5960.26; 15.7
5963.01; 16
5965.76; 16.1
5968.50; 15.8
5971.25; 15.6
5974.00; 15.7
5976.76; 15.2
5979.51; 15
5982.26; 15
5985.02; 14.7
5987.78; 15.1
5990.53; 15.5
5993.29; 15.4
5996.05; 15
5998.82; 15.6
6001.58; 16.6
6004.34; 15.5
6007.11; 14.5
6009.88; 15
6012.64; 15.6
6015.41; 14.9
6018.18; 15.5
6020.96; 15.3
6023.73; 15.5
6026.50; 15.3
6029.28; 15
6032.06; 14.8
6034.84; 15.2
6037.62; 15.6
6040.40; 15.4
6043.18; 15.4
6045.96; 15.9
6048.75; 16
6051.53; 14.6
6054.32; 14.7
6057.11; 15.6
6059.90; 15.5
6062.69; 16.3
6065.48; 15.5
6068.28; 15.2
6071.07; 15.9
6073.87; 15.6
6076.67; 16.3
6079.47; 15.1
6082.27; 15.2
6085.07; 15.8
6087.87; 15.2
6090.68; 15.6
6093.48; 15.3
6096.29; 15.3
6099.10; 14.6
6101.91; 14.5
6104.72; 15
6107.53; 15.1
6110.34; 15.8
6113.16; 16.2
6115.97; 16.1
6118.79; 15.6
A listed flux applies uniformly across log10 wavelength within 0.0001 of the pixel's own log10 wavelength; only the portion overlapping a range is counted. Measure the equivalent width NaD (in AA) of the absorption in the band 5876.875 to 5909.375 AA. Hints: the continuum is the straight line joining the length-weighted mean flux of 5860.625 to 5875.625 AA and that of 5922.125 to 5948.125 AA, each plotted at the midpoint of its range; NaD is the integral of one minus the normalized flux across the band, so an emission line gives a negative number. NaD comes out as 3.0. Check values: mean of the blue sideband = 15.6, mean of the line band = 14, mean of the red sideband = 15.2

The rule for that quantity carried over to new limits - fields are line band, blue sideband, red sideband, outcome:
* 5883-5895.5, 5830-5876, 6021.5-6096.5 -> 2.1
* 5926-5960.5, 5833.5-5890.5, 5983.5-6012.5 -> 0.2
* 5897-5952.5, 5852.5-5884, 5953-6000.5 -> 1.1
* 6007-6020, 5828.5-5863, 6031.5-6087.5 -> 0.2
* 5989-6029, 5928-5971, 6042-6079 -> 0.2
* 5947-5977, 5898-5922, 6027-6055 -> -0.7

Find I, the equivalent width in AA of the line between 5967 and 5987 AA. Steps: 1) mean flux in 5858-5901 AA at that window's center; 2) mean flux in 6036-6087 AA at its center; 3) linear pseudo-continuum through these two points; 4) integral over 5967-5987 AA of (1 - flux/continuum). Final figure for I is -0.4 AA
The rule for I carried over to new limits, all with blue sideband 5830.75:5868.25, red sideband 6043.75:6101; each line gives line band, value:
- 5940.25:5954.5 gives 0.1 AA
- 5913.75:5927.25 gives 0.1 AA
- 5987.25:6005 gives -0.3 AA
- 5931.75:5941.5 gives 0.3 AA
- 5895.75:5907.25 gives 0.5 AA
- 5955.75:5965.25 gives -0.2 AA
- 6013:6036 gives 0.2 AA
